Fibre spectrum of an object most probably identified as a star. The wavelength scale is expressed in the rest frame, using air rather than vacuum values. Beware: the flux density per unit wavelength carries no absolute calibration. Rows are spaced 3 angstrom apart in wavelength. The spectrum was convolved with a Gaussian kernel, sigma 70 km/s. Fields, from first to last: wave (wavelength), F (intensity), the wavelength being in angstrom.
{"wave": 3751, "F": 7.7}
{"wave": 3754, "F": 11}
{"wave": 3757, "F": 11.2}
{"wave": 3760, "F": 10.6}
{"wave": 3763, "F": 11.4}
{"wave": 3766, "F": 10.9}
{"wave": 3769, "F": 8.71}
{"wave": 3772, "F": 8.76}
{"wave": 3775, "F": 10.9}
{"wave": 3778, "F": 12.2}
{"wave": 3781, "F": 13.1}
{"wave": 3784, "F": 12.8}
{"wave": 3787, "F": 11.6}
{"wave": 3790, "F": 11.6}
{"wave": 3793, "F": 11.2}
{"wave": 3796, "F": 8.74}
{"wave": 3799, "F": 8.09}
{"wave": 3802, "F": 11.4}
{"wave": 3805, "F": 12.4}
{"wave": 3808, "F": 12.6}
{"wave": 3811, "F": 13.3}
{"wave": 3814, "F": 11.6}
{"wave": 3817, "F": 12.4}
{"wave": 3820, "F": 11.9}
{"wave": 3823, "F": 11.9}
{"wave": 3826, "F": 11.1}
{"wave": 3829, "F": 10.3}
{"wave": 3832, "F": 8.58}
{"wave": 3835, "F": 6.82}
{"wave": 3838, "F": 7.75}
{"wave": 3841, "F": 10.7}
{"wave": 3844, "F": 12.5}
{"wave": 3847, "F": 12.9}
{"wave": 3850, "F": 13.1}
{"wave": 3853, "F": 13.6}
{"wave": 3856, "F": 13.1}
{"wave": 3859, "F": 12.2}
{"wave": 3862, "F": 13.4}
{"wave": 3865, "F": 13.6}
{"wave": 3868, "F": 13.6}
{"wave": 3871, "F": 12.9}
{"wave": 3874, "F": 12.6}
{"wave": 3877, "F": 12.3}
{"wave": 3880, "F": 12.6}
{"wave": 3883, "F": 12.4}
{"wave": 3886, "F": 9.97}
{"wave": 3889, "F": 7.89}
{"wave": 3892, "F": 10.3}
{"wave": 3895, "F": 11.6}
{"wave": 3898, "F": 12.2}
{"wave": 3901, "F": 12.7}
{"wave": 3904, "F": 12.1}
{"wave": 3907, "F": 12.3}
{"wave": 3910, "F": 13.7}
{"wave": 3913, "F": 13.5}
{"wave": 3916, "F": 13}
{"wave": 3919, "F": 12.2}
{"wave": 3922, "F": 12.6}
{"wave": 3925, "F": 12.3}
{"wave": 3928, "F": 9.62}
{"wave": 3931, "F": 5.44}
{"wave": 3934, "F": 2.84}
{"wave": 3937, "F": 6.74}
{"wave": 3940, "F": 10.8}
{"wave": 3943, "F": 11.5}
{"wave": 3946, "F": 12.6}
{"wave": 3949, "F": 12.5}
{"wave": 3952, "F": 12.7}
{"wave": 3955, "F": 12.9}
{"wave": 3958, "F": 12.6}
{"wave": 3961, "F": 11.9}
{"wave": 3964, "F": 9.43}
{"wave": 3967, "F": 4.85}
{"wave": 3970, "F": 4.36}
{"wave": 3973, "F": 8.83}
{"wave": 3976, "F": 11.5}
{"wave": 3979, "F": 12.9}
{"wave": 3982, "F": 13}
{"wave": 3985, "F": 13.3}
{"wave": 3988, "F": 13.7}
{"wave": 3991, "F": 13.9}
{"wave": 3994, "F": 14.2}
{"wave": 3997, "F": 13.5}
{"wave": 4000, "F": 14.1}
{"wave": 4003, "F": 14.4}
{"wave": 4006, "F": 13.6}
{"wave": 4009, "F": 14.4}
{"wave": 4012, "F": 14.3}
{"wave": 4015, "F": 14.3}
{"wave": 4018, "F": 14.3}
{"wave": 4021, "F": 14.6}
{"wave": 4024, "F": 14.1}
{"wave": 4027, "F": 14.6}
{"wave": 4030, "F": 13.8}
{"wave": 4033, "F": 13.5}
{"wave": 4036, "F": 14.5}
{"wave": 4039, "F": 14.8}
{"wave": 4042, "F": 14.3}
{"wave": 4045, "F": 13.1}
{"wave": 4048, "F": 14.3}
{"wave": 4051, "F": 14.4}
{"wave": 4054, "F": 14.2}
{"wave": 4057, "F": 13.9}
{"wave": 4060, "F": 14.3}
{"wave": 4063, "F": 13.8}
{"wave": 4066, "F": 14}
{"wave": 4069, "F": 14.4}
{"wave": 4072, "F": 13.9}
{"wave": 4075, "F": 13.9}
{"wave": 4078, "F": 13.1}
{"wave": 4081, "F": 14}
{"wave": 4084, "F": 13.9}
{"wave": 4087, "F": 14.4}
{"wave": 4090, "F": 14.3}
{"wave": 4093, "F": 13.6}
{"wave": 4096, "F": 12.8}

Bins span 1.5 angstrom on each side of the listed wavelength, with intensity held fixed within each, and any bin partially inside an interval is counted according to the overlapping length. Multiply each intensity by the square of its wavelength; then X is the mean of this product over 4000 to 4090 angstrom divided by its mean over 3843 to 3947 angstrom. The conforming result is 1.31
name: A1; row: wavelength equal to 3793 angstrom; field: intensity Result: 11.2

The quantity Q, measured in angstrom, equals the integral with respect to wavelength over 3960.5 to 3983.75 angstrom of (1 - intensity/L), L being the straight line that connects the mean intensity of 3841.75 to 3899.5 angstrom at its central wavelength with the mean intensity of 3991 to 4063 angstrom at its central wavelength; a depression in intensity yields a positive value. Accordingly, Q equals 6.80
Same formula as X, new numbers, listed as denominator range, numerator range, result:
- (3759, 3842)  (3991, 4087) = 1.47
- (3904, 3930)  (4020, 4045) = 1.23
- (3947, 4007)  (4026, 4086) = 1.23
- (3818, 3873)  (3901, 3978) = 0.95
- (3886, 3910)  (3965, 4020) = 1.15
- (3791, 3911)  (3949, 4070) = 1.22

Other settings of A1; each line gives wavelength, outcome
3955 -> 12.9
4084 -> 13.9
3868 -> 13.6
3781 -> 13.1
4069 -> 14.4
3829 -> 10.3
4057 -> 13.9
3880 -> 12.6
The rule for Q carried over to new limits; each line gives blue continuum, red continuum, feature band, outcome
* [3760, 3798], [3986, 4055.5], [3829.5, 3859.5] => 1.9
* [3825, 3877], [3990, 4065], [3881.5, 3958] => 9.4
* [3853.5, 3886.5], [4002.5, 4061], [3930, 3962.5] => 7.6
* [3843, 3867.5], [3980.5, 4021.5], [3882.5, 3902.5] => 3.6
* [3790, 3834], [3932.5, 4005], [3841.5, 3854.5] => -2.0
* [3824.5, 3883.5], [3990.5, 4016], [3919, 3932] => 2.5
